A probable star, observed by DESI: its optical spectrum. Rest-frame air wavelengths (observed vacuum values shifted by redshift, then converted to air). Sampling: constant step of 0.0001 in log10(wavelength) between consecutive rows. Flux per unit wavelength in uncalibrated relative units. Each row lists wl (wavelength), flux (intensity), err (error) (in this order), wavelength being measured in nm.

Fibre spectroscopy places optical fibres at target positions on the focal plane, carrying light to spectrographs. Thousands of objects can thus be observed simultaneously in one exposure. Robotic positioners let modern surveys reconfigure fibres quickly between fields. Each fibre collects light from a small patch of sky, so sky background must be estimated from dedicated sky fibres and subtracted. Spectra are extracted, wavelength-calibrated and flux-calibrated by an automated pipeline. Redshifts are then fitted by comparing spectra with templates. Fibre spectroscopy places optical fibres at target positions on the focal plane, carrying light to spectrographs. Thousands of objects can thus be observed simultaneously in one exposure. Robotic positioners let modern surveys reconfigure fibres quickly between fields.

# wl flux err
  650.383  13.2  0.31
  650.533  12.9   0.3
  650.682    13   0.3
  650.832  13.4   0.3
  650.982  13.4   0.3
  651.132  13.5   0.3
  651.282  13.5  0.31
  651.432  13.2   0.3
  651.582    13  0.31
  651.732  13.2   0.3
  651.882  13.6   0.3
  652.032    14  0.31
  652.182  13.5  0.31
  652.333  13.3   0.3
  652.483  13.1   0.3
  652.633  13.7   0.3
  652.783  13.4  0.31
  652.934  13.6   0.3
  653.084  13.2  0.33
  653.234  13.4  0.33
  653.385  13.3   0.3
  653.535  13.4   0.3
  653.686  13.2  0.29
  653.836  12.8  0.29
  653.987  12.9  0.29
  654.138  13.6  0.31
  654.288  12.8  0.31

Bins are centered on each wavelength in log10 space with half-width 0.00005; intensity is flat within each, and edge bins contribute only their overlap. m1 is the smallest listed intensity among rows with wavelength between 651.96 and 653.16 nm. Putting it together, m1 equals 13.1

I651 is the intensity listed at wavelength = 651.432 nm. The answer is 13.2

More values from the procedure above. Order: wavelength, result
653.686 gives 13.2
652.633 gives 13.7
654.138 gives 13.6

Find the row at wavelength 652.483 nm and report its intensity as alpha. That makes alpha 13.1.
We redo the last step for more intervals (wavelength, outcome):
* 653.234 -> 13.4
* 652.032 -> 14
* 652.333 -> 13.3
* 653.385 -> 13.3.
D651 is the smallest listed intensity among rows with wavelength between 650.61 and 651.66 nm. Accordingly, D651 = 13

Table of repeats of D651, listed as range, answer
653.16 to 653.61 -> 13.3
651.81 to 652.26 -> 13.5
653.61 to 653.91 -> 12.8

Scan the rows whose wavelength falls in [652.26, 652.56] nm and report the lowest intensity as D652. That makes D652 13.1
